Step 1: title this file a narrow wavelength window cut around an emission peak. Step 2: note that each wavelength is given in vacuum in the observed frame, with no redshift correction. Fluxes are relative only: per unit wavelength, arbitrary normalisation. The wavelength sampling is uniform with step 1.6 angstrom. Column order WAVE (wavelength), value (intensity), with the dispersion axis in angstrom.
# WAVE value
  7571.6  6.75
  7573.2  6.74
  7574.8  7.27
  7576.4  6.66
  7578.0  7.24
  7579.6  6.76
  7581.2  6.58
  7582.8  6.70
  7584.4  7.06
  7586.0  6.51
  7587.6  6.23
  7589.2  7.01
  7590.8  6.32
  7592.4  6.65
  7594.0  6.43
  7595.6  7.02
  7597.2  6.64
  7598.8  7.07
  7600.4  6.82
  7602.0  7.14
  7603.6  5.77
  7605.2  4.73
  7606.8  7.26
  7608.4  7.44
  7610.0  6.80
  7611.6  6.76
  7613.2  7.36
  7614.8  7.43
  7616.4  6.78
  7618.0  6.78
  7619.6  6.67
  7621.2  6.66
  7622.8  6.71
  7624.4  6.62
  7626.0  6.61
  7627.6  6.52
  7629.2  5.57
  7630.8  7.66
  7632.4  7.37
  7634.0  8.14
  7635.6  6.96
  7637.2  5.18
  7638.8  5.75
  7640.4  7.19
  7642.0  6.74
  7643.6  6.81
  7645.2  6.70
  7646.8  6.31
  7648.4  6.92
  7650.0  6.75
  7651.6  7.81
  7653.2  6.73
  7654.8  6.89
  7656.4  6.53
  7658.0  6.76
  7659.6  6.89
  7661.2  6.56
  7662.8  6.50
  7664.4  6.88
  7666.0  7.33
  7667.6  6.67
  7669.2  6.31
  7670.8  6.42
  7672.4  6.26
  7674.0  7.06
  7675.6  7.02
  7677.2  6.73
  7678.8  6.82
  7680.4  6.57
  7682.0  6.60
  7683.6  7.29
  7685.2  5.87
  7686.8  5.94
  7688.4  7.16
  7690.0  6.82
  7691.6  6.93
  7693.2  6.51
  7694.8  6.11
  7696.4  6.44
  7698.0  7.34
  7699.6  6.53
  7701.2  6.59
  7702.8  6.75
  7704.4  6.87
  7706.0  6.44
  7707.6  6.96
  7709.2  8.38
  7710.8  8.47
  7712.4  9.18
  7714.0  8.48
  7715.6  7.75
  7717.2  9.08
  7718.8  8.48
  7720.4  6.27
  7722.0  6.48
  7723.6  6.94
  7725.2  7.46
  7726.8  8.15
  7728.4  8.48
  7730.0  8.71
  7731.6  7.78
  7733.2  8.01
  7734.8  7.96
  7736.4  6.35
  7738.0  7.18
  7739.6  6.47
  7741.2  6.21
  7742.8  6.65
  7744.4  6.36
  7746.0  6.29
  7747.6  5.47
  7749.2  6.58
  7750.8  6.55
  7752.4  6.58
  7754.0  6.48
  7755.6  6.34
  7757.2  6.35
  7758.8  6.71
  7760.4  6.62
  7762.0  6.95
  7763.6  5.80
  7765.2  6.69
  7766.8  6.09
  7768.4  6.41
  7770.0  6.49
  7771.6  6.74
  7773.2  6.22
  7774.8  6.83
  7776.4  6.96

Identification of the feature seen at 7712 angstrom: [S II] 6716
